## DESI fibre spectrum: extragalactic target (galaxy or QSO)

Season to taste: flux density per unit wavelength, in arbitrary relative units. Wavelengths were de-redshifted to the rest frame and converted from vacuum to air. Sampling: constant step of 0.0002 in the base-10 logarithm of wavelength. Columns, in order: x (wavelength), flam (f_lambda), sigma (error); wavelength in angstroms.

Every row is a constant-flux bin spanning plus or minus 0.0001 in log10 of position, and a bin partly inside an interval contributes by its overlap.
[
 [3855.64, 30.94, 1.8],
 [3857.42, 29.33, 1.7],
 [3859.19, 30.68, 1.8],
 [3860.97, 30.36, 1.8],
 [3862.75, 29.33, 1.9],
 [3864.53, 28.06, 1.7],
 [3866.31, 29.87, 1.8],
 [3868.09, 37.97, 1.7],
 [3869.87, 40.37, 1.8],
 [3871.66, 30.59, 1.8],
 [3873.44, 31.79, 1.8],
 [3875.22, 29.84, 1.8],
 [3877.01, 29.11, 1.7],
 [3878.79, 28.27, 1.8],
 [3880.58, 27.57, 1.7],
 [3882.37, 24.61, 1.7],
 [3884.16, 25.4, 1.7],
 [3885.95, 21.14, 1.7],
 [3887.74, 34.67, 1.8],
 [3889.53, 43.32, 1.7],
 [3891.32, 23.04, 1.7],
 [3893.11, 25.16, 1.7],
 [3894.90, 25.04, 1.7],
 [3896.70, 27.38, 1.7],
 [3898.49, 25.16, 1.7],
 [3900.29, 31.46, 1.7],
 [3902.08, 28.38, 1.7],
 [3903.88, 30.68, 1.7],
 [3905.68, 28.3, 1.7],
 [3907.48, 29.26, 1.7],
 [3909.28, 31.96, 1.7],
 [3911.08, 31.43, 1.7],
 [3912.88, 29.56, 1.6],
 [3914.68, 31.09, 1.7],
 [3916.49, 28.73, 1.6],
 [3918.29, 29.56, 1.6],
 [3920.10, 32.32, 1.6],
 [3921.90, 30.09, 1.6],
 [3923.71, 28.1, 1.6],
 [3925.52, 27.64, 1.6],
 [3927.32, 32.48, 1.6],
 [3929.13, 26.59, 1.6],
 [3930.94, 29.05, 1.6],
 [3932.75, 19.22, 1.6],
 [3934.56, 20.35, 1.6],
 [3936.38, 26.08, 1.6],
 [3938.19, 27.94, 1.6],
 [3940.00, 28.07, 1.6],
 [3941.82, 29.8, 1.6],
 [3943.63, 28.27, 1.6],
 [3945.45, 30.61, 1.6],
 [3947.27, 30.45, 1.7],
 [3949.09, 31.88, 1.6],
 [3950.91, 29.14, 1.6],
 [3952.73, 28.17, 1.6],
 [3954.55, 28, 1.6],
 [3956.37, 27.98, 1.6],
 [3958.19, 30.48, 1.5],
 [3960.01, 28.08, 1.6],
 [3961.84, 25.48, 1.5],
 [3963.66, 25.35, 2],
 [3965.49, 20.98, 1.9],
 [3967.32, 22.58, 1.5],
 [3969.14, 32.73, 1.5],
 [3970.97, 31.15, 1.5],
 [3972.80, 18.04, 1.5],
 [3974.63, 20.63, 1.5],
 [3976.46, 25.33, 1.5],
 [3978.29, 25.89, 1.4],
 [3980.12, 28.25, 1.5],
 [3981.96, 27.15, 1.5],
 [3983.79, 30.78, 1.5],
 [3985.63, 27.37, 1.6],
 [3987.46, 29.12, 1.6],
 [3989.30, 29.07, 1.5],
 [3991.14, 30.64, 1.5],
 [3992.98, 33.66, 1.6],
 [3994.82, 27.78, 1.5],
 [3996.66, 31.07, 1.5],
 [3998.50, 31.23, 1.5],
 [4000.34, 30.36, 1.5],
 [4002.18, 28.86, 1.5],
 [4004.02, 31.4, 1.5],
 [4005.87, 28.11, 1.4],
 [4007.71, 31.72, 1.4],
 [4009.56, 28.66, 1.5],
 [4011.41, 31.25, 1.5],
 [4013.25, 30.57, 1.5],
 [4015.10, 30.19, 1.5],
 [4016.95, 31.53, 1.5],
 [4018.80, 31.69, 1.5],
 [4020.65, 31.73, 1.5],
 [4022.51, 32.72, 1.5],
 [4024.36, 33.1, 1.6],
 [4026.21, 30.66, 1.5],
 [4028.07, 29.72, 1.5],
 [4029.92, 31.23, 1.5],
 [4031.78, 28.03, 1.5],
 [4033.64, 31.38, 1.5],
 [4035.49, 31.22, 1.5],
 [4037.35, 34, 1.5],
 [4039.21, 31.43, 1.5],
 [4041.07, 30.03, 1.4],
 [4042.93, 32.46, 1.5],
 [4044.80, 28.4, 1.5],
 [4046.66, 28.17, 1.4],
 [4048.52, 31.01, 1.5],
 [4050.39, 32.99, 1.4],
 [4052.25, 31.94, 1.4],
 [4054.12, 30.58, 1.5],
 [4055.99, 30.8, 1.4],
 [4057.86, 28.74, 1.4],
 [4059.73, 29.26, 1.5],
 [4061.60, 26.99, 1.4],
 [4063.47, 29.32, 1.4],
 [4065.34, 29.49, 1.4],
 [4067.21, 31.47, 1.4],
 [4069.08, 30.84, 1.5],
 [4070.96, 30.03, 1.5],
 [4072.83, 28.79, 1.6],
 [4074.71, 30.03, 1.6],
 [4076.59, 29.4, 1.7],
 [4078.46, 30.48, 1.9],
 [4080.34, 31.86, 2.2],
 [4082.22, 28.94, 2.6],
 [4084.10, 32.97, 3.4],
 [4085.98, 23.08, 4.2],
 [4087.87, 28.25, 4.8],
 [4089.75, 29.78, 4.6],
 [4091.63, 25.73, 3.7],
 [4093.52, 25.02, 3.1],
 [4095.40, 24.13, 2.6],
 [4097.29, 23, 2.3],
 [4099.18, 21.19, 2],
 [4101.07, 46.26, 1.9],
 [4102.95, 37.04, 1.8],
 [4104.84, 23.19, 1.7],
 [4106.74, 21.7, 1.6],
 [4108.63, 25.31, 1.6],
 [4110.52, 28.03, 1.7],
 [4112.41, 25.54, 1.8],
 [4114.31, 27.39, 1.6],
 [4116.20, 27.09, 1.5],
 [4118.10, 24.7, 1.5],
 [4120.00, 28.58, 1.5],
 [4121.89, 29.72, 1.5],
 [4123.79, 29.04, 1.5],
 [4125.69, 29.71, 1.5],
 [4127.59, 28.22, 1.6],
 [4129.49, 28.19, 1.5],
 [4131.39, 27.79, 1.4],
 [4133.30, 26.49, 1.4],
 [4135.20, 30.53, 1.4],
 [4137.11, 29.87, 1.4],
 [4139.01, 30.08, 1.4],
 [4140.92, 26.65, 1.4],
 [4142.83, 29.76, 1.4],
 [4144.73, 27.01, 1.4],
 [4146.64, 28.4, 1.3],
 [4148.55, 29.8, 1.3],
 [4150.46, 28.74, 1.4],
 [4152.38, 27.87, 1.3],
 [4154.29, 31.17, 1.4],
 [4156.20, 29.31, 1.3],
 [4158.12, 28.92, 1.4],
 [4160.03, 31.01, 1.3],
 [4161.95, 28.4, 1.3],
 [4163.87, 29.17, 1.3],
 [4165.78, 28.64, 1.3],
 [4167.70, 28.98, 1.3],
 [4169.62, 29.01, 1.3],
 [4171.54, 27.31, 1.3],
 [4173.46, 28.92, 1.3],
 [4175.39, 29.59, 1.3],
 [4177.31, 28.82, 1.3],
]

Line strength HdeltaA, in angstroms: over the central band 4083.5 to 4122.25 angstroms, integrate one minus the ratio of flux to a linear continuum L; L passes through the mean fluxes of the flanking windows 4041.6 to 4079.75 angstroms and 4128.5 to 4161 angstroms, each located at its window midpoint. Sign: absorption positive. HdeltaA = 2.7 angstroms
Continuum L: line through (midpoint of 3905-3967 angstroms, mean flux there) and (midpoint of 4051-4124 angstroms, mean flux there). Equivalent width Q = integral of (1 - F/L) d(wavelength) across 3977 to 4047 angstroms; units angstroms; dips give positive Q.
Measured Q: -4.5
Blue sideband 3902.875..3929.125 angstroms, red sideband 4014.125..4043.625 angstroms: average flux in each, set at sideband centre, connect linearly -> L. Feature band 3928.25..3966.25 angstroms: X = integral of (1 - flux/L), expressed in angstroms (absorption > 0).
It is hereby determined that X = 3.8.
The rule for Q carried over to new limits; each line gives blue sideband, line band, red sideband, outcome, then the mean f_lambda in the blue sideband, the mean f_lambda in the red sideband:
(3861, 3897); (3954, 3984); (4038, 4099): 3.2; 29.7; 29.1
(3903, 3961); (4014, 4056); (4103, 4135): -4.7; 28.8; 27.3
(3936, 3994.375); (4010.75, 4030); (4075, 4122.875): -2.4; 27.8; 28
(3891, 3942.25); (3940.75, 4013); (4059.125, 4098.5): -0.5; 28.1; 28.5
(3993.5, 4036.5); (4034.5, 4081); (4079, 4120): -2.0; 30.7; 27.7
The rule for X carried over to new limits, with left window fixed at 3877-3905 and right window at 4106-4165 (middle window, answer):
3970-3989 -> 1.1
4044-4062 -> -1.1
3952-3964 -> 0.2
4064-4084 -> -1.4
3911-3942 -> 0.0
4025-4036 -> -0.9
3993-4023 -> -2.6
